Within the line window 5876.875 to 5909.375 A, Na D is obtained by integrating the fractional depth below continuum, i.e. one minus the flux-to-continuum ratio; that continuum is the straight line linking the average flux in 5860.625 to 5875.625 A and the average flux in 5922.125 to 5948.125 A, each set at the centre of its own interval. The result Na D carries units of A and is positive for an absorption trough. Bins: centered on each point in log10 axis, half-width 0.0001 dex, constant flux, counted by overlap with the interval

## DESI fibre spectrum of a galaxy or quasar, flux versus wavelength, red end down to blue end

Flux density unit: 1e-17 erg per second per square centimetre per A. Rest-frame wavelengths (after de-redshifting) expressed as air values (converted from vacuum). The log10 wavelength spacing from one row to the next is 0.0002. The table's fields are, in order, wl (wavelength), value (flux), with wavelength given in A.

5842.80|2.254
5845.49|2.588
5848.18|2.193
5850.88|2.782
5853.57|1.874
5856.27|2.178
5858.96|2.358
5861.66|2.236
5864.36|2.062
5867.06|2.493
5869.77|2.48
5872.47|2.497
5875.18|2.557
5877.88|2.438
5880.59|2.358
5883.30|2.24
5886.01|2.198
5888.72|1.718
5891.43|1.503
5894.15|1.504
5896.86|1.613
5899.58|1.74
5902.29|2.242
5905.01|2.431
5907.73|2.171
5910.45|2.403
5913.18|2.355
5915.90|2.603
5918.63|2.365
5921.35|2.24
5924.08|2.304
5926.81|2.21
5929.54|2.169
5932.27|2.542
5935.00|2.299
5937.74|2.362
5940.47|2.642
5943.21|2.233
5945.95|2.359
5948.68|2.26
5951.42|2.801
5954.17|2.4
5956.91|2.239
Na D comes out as 4.9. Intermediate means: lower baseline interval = 2.38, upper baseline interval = 2.34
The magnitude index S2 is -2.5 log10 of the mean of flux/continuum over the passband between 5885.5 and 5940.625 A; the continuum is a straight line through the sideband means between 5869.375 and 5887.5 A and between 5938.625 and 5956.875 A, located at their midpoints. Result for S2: 0.12 mag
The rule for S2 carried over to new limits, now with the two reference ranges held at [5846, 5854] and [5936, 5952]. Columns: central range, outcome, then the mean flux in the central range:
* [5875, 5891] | 0.09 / 2.19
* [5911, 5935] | 0.03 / 2.35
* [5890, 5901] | 0.44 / 1.6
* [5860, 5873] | 0.01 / 2.34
